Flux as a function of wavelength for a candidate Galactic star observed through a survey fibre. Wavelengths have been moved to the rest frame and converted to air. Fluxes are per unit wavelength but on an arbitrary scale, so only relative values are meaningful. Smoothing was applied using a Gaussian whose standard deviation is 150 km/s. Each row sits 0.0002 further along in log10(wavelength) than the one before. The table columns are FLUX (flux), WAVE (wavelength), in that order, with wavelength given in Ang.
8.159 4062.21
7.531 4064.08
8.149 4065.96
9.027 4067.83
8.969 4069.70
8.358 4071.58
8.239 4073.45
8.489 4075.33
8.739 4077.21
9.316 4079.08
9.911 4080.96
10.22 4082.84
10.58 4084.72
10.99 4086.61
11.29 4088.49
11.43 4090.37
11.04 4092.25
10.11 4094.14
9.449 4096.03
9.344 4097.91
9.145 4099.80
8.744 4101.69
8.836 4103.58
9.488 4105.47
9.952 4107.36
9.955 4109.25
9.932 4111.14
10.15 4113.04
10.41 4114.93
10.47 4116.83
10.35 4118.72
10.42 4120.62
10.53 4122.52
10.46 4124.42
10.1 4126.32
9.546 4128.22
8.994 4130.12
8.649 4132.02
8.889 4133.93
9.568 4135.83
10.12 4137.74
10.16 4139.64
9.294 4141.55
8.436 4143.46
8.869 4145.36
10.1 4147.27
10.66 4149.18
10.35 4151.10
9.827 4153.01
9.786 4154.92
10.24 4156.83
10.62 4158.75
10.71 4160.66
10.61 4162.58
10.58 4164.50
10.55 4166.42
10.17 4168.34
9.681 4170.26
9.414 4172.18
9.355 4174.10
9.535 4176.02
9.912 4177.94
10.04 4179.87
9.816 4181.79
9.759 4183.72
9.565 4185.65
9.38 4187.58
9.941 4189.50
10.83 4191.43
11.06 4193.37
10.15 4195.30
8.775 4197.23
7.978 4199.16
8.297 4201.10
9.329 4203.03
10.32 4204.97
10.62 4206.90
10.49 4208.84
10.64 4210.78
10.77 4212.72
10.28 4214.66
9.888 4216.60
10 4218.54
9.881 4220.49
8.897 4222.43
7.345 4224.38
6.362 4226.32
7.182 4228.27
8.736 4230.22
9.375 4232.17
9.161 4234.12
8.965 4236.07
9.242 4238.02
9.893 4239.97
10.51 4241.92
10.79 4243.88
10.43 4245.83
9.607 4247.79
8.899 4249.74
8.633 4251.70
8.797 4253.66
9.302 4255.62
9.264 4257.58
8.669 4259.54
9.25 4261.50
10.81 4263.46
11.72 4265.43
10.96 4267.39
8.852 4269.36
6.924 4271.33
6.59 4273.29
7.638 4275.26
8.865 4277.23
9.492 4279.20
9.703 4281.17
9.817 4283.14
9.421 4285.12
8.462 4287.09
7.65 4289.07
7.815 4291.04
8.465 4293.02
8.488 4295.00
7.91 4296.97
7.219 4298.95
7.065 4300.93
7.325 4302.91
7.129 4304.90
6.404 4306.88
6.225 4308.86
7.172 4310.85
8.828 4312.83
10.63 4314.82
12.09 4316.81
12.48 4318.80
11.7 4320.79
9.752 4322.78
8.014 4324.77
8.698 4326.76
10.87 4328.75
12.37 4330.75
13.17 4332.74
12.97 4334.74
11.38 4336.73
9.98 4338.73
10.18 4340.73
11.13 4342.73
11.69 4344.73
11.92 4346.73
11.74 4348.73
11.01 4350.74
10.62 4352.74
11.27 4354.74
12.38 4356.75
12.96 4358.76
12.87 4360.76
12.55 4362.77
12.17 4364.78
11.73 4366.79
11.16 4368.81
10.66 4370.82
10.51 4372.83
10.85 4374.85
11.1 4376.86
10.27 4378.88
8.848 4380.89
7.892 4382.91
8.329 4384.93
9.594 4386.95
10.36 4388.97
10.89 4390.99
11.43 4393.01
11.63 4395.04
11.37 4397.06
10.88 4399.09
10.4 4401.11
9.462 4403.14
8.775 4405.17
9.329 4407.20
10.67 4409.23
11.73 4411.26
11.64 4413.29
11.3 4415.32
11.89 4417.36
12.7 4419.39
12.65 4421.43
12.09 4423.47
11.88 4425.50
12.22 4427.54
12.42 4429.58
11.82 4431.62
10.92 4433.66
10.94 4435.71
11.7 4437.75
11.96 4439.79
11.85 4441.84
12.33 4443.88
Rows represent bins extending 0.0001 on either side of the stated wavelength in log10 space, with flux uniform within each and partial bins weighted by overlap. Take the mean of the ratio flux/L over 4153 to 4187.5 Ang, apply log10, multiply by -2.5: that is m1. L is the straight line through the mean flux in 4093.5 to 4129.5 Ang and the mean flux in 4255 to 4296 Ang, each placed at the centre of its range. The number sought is -0.05 mag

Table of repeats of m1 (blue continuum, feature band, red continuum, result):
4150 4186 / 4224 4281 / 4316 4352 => 0.17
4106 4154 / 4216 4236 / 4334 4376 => 0.21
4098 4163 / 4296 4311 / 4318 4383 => 0.47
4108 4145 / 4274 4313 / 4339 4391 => 0.30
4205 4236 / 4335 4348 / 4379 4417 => -0.12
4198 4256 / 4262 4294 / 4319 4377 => 0.14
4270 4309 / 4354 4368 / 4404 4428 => -0.23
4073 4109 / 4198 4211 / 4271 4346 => -0.01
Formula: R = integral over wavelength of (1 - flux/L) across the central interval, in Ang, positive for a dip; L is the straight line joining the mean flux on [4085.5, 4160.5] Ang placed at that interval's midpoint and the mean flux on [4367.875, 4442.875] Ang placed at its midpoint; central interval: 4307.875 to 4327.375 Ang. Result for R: 1.9 Ang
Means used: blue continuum 9.92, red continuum 10.9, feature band 9.58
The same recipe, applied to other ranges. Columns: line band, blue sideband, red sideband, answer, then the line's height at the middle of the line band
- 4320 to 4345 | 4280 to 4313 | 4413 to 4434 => -4.9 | 9.09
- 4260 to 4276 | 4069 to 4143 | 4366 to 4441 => 2.0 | 10.4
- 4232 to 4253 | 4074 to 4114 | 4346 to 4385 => 1.9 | 10.5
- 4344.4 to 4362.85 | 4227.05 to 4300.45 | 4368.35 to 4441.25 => -3.0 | 10.2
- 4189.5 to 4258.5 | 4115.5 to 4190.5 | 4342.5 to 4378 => 6.6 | 10.5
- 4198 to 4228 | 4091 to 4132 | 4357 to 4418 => 2.5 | 10.2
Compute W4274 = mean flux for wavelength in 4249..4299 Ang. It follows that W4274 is 8.86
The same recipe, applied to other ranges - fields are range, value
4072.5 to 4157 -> 9.81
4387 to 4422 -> 10.9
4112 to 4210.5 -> 9.88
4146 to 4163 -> 10.3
